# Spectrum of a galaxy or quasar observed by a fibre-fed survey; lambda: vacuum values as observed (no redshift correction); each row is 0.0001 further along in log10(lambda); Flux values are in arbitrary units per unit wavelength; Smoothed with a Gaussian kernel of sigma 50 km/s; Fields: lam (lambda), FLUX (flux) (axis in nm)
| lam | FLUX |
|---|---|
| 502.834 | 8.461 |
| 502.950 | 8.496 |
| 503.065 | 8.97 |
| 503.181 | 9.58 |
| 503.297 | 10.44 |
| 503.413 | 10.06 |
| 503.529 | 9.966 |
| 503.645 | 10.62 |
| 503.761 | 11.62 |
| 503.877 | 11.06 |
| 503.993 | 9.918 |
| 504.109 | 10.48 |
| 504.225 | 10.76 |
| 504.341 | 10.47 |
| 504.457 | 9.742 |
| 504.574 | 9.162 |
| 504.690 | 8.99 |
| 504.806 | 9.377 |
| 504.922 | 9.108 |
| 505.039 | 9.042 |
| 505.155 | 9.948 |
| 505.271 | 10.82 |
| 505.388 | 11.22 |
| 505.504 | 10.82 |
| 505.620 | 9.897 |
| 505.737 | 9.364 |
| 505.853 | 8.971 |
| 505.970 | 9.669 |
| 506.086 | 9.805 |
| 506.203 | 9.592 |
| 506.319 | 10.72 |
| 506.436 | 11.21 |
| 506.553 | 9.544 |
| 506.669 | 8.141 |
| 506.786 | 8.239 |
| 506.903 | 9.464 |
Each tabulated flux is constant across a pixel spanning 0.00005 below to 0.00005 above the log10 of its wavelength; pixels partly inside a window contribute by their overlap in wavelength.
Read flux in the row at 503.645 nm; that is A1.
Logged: 10.62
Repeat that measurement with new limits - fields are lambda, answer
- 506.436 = 11.21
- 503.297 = 10.44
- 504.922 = 9.108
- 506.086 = 9.805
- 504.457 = 9.742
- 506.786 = 8.239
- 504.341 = 10.47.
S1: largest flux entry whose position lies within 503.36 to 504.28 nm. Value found 11.62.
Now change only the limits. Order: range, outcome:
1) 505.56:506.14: 9.897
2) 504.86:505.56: 11.22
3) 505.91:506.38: 10.72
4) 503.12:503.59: 10.44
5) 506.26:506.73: 11.21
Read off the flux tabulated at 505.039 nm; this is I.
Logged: 9.042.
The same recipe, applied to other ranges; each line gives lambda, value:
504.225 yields 10.76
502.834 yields 8.461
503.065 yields 8.97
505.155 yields 9.948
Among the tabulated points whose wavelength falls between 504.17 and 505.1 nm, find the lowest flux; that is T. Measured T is 8.99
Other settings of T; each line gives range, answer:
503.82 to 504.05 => 9.918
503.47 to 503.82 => 9.966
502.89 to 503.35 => 8.496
